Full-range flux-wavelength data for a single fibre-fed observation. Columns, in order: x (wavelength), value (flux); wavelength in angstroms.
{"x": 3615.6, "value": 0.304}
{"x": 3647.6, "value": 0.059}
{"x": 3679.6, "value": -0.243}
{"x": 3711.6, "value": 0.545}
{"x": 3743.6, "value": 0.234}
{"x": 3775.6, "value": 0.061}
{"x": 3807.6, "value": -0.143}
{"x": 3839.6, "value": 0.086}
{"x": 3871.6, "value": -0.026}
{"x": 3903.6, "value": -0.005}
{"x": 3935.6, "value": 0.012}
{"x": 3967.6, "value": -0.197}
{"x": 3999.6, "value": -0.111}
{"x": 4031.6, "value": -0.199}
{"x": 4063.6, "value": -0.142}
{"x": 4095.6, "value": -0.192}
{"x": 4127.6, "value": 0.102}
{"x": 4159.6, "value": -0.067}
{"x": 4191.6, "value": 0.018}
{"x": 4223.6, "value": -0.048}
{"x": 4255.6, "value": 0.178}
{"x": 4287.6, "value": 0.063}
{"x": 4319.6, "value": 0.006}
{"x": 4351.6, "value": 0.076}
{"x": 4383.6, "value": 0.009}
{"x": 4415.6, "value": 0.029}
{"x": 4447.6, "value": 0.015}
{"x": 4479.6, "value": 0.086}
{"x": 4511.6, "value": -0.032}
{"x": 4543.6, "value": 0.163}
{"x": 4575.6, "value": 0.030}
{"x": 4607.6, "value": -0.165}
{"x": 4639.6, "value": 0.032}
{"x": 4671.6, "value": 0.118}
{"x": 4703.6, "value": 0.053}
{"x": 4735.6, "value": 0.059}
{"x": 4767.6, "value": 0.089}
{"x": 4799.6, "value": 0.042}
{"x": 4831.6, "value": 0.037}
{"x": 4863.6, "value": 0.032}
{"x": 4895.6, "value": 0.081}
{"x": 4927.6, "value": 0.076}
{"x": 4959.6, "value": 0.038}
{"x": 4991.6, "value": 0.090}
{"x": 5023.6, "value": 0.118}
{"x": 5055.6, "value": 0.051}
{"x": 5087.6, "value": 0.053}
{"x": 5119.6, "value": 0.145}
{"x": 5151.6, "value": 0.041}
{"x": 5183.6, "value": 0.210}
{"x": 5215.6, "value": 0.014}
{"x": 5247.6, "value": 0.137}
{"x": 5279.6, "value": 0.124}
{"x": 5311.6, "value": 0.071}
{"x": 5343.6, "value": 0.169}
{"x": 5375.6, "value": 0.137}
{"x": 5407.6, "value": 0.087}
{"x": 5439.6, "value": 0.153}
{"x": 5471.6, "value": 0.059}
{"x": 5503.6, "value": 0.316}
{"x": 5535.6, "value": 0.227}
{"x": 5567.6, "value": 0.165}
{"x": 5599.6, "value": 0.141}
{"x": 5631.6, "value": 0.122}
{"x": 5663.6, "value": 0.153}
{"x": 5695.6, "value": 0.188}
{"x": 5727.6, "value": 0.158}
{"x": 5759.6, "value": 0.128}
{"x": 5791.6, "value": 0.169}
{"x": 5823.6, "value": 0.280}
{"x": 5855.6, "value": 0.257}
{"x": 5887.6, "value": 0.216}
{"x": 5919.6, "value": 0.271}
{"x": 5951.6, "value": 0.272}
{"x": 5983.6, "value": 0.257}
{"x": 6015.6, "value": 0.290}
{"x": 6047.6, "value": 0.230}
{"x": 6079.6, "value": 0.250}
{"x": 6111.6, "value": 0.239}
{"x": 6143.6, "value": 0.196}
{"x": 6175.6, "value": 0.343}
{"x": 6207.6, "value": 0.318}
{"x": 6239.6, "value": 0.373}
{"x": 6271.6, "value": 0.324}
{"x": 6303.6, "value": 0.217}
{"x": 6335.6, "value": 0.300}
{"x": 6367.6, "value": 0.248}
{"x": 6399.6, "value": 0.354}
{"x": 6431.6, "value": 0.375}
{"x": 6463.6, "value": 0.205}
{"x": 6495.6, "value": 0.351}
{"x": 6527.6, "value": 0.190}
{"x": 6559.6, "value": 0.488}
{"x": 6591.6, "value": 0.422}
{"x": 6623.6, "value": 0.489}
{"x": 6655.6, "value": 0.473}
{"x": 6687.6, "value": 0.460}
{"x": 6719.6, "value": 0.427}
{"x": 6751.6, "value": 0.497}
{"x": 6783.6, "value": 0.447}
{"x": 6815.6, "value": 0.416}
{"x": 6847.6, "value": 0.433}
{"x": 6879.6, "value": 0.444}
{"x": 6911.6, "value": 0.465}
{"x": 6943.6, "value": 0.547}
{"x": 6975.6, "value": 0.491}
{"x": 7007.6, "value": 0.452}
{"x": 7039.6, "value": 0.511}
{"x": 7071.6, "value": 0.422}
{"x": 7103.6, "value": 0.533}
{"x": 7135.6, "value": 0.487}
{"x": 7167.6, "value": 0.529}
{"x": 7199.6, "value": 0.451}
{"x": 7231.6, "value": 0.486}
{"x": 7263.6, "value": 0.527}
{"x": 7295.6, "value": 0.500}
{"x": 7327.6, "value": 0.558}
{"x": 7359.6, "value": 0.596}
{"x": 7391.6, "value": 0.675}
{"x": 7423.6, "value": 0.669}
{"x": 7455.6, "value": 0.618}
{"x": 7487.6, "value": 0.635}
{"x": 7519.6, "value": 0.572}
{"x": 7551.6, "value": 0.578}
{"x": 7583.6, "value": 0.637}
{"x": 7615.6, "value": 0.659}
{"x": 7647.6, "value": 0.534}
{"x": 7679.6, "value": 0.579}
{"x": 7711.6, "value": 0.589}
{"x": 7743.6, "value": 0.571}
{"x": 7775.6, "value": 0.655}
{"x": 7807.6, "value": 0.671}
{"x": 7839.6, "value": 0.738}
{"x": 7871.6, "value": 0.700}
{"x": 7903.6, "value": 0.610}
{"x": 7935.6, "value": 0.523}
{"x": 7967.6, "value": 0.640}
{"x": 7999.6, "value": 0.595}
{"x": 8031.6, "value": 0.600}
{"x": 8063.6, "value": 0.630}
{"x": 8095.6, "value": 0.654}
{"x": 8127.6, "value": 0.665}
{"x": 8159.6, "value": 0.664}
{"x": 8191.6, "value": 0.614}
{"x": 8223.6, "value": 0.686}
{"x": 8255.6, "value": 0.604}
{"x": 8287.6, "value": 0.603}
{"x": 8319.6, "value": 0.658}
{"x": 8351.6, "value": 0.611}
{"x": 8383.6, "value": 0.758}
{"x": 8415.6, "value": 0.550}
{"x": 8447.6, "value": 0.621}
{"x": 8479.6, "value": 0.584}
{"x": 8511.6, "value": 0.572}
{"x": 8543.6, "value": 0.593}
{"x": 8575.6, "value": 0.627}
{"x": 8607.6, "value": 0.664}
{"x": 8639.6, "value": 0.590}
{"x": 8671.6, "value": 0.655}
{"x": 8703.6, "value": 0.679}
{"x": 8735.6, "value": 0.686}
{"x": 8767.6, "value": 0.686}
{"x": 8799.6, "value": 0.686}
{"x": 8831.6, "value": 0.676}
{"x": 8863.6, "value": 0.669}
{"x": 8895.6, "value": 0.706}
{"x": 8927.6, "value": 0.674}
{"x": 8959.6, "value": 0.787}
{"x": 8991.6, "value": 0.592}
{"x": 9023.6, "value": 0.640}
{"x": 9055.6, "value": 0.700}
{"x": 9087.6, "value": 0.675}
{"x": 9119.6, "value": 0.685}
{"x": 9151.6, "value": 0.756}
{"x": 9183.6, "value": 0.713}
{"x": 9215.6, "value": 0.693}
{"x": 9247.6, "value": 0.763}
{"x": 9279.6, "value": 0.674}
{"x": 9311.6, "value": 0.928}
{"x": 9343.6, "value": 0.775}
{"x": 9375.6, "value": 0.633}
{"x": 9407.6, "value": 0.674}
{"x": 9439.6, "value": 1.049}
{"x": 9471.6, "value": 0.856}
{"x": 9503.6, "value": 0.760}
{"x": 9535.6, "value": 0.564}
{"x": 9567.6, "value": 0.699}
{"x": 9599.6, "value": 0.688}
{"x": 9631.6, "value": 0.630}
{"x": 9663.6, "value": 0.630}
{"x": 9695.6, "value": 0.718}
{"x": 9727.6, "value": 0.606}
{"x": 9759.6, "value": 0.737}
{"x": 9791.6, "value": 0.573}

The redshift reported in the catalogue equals 0.642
